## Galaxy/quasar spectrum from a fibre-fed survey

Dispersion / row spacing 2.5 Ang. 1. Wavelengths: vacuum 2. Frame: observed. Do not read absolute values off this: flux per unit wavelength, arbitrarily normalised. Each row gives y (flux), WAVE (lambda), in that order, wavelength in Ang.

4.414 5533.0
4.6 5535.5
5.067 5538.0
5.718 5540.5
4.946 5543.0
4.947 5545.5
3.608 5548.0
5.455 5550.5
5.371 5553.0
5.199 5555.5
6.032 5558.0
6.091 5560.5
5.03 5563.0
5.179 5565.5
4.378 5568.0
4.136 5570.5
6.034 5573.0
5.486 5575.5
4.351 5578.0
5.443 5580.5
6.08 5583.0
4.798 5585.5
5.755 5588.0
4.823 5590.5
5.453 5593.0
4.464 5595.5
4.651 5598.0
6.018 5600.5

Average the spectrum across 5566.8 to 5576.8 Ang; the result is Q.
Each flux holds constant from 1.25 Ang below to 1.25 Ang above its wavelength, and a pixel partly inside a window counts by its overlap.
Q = 5.01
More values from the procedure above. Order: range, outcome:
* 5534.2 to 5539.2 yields 4.83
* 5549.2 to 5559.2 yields 5.5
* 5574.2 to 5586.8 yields 5.24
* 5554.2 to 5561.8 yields 5.77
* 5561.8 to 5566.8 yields 5.1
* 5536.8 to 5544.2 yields 5.25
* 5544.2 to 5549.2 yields 4.29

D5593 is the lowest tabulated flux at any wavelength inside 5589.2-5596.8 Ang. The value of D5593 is 4.464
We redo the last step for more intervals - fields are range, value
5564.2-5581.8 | 4.136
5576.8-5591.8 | 4.351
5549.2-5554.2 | 5.371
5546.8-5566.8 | 3.608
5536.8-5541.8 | 5.067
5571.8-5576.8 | 5.486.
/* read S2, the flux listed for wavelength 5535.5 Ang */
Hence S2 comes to 4.6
